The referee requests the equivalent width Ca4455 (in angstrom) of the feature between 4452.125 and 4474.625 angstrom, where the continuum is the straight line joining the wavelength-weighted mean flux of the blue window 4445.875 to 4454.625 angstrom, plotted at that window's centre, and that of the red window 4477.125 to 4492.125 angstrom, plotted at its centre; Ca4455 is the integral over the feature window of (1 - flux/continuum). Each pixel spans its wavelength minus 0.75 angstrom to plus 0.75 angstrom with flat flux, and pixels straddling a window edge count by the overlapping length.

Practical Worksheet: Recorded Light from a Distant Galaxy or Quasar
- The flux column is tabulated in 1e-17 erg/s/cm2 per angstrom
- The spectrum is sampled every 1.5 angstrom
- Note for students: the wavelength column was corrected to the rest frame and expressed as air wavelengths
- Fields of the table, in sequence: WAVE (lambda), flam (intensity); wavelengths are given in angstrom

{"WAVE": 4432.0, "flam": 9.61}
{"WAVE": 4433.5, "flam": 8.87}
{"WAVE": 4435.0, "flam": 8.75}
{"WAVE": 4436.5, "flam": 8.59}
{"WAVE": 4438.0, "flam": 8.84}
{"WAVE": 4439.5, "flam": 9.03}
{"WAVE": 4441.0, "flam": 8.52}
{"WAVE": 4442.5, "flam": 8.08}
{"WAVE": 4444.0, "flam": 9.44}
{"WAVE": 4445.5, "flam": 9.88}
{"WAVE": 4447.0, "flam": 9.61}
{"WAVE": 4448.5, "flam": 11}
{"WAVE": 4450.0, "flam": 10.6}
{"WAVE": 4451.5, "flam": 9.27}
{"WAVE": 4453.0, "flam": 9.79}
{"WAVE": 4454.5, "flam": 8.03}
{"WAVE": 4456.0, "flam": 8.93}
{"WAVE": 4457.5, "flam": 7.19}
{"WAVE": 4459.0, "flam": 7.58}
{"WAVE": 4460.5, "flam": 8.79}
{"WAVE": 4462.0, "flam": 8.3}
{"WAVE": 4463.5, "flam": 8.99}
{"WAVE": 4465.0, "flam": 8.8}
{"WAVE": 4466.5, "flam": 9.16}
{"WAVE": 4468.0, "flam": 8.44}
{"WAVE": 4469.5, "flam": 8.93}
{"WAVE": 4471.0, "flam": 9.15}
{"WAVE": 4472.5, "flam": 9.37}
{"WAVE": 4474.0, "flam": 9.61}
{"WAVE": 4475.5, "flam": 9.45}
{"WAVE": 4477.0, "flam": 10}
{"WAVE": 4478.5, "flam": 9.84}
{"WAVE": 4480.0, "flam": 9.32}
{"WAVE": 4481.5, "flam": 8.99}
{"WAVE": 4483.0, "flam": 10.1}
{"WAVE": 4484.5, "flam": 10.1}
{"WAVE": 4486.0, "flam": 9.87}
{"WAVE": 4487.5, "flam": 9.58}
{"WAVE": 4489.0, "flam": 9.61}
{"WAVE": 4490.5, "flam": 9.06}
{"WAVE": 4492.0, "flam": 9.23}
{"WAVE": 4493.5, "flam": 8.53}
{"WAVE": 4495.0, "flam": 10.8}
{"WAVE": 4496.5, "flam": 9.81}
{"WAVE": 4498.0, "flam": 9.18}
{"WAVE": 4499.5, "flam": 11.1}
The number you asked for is 2.34 angstrom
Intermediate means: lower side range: 9.84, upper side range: 9.6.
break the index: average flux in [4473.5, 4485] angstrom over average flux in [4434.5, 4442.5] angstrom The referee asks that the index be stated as 1.11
